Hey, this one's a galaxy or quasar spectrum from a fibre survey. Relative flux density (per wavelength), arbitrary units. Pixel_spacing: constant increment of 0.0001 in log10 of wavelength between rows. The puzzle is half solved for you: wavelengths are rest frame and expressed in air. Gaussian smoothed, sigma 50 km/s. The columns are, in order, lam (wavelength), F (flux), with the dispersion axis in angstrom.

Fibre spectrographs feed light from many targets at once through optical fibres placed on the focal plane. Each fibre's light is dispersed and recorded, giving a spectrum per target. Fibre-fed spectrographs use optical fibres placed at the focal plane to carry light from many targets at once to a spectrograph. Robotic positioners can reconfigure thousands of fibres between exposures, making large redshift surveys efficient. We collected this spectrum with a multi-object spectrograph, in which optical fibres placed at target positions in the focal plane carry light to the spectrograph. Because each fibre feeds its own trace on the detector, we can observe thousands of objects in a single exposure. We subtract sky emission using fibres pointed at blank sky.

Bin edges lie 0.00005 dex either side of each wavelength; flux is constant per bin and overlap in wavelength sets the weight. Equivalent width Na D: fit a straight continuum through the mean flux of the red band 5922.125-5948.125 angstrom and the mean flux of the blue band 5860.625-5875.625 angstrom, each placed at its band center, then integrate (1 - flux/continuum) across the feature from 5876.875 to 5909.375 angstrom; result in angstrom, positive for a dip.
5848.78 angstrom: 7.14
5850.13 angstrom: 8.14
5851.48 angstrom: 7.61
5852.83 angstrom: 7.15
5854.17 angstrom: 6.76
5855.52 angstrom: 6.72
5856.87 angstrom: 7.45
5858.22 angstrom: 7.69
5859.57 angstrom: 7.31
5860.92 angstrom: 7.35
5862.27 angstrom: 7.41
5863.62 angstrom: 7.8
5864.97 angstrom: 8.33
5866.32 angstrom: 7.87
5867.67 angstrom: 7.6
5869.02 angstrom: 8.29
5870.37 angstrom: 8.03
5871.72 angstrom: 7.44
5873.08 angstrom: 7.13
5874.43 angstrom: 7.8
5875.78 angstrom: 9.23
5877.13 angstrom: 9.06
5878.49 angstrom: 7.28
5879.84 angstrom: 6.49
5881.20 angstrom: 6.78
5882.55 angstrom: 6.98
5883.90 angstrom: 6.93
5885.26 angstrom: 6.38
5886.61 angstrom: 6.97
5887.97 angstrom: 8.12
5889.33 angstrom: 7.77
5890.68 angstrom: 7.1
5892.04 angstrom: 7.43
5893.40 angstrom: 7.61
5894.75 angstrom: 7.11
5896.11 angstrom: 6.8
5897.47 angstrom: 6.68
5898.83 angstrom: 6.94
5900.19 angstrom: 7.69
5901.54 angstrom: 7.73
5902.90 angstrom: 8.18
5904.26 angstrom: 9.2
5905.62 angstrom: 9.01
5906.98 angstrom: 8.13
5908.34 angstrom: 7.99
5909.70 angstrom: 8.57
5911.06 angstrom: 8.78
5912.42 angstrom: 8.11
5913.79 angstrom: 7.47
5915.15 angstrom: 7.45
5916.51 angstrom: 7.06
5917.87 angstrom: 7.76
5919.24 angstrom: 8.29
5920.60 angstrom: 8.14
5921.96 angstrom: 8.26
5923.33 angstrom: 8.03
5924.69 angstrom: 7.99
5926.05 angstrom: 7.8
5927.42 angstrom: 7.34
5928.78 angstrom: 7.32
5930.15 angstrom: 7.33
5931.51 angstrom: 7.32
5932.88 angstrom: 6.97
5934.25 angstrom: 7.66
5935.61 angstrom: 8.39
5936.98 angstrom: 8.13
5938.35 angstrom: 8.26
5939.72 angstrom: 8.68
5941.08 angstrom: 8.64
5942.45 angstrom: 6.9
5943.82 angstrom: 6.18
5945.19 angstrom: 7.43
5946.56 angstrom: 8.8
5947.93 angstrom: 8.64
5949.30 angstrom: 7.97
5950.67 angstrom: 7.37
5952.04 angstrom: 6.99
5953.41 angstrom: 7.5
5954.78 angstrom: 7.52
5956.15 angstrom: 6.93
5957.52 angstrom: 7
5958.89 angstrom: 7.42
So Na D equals 1.2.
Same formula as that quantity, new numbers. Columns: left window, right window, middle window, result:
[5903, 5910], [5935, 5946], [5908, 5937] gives 1.4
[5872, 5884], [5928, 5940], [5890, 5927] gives -0.8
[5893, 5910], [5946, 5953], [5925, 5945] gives 0.6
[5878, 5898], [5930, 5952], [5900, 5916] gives -1.8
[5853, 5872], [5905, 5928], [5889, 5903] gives 0.9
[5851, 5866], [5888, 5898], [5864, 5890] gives -0.9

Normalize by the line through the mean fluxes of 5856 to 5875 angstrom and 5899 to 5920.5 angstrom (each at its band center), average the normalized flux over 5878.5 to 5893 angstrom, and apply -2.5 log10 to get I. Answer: 0.11 mag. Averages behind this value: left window 7.67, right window 8.07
